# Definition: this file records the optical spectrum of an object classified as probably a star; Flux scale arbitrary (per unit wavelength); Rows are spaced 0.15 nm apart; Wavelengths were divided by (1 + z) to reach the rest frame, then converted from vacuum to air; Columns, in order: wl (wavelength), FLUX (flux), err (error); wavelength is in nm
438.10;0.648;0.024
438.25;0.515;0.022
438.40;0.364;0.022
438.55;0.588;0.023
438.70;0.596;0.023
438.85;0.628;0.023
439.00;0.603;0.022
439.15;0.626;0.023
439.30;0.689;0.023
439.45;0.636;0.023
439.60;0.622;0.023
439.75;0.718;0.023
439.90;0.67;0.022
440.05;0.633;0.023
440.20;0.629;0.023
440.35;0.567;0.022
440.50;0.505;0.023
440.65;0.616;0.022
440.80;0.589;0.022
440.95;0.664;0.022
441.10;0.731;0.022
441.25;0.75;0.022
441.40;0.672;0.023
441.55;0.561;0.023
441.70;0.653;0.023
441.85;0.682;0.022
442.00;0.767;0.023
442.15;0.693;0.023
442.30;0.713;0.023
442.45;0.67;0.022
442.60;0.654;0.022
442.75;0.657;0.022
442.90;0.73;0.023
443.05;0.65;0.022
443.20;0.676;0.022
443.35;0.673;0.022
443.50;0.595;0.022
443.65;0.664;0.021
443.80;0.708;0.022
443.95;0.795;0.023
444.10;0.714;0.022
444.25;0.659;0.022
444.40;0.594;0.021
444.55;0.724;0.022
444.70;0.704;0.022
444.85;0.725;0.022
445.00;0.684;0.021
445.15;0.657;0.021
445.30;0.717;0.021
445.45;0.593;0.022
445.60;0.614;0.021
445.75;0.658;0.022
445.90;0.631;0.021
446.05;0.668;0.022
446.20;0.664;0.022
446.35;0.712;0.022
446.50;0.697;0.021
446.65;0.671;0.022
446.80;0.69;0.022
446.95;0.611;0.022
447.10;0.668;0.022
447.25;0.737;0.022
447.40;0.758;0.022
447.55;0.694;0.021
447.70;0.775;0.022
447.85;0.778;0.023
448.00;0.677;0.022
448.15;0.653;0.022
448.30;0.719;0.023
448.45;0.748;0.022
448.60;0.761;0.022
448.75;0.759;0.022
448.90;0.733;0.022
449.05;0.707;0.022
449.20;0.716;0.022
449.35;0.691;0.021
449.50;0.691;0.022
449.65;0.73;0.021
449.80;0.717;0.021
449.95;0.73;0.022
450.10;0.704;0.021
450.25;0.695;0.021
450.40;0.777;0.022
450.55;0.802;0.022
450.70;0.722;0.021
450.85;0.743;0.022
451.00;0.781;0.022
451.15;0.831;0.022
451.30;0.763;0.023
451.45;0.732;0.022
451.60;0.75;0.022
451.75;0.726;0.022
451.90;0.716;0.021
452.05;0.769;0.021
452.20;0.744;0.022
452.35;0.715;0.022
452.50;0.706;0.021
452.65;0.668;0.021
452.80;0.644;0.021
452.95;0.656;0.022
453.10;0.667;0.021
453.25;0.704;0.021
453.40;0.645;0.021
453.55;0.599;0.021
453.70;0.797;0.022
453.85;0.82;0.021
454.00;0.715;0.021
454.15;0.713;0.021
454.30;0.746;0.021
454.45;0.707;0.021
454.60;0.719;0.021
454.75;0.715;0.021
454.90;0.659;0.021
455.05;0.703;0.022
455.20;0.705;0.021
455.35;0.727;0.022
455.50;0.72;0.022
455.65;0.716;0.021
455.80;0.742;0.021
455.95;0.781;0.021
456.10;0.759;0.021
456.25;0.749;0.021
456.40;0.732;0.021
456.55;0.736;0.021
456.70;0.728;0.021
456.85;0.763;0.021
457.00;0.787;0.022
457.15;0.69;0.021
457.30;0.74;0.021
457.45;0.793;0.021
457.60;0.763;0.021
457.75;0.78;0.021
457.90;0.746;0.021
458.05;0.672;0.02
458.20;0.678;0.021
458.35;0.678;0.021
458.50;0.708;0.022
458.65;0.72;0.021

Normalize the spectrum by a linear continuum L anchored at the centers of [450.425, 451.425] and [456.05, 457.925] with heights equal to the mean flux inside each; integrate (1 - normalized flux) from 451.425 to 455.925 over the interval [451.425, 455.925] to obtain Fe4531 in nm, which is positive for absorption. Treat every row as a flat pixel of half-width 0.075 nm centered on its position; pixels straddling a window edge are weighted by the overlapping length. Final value 0.30 nm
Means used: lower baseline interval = 0.772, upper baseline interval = 0.751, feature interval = 0.712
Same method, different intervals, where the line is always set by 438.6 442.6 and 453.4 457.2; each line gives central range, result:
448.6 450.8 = -0.10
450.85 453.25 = -0.05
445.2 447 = 0.05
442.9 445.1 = -0.06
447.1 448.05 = -0.06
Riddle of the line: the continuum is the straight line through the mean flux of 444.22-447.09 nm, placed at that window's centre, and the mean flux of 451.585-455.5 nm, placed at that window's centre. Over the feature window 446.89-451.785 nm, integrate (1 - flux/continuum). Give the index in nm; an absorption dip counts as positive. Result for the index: -0.31 nm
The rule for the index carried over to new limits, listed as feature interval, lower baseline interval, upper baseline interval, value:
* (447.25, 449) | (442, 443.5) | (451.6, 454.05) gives -0.095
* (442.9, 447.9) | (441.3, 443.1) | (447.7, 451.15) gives 0.124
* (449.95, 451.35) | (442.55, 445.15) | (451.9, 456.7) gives -0.103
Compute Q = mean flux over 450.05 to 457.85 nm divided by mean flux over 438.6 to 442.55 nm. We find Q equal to 1.13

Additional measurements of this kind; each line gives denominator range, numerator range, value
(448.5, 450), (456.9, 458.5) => 1.01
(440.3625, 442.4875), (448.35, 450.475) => 1.10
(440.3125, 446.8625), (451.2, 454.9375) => 1.07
